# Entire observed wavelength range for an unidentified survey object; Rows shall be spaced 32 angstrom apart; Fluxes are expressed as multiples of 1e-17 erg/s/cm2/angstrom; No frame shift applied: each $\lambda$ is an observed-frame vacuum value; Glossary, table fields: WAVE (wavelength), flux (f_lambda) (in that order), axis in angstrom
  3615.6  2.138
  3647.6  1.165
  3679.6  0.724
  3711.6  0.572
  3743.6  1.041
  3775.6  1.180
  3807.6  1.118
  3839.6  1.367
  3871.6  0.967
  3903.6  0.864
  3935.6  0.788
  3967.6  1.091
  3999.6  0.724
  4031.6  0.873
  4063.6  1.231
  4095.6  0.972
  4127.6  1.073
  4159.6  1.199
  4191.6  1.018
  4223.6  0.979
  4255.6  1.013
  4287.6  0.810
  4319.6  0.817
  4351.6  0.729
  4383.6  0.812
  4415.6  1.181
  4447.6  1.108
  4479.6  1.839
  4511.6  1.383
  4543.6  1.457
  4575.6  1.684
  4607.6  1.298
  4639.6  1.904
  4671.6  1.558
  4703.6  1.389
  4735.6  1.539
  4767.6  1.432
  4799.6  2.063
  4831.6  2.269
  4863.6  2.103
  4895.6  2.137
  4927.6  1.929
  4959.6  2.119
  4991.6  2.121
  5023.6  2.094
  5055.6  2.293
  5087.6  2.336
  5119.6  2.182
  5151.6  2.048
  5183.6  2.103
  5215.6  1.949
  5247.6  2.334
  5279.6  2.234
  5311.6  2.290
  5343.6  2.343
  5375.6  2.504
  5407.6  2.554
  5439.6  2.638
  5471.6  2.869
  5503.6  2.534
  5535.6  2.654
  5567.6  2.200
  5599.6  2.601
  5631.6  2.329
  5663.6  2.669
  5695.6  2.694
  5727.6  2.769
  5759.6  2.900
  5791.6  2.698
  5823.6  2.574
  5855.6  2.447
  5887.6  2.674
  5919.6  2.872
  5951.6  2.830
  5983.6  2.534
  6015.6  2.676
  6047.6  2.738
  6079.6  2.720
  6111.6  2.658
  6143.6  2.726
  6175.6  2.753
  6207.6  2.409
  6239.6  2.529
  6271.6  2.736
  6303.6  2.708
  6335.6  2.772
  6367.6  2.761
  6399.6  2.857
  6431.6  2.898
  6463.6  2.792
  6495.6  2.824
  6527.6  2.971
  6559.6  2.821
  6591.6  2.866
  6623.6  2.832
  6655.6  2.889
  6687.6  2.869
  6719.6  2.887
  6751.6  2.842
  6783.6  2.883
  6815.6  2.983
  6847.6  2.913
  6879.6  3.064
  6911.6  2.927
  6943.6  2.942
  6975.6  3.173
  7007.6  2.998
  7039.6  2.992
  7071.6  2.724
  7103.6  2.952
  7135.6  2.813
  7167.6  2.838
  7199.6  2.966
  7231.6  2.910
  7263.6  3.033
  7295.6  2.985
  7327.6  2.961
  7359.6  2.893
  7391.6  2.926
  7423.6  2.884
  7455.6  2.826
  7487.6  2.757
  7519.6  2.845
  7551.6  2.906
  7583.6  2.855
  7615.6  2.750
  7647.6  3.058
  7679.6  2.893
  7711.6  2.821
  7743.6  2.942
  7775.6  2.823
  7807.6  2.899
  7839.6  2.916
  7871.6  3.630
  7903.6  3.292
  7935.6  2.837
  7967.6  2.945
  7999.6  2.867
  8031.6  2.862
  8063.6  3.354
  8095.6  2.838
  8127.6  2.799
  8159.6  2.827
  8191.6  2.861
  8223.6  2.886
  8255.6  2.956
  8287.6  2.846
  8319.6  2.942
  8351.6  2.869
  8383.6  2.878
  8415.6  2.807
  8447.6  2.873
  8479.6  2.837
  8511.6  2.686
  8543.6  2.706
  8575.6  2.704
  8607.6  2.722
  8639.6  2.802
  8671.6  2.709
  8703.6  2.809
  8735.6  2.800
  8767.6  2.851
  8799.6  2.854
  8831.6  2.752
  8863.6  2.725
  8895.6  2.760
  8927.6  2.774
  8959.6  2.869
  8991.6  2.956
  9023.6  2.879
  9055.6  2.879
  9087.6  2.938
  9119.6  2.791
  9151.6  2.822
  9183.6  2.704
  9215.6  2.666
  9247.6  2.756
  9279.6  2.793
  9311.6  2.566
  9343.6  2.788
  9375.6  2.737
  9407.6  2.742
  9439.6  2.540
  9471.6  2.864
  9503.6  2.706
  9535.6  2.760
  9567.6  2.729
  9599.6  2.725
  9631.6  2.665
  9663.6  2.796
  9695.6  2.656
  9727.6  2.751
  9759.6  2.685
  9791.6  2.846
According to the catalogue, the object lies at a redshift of 0.198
